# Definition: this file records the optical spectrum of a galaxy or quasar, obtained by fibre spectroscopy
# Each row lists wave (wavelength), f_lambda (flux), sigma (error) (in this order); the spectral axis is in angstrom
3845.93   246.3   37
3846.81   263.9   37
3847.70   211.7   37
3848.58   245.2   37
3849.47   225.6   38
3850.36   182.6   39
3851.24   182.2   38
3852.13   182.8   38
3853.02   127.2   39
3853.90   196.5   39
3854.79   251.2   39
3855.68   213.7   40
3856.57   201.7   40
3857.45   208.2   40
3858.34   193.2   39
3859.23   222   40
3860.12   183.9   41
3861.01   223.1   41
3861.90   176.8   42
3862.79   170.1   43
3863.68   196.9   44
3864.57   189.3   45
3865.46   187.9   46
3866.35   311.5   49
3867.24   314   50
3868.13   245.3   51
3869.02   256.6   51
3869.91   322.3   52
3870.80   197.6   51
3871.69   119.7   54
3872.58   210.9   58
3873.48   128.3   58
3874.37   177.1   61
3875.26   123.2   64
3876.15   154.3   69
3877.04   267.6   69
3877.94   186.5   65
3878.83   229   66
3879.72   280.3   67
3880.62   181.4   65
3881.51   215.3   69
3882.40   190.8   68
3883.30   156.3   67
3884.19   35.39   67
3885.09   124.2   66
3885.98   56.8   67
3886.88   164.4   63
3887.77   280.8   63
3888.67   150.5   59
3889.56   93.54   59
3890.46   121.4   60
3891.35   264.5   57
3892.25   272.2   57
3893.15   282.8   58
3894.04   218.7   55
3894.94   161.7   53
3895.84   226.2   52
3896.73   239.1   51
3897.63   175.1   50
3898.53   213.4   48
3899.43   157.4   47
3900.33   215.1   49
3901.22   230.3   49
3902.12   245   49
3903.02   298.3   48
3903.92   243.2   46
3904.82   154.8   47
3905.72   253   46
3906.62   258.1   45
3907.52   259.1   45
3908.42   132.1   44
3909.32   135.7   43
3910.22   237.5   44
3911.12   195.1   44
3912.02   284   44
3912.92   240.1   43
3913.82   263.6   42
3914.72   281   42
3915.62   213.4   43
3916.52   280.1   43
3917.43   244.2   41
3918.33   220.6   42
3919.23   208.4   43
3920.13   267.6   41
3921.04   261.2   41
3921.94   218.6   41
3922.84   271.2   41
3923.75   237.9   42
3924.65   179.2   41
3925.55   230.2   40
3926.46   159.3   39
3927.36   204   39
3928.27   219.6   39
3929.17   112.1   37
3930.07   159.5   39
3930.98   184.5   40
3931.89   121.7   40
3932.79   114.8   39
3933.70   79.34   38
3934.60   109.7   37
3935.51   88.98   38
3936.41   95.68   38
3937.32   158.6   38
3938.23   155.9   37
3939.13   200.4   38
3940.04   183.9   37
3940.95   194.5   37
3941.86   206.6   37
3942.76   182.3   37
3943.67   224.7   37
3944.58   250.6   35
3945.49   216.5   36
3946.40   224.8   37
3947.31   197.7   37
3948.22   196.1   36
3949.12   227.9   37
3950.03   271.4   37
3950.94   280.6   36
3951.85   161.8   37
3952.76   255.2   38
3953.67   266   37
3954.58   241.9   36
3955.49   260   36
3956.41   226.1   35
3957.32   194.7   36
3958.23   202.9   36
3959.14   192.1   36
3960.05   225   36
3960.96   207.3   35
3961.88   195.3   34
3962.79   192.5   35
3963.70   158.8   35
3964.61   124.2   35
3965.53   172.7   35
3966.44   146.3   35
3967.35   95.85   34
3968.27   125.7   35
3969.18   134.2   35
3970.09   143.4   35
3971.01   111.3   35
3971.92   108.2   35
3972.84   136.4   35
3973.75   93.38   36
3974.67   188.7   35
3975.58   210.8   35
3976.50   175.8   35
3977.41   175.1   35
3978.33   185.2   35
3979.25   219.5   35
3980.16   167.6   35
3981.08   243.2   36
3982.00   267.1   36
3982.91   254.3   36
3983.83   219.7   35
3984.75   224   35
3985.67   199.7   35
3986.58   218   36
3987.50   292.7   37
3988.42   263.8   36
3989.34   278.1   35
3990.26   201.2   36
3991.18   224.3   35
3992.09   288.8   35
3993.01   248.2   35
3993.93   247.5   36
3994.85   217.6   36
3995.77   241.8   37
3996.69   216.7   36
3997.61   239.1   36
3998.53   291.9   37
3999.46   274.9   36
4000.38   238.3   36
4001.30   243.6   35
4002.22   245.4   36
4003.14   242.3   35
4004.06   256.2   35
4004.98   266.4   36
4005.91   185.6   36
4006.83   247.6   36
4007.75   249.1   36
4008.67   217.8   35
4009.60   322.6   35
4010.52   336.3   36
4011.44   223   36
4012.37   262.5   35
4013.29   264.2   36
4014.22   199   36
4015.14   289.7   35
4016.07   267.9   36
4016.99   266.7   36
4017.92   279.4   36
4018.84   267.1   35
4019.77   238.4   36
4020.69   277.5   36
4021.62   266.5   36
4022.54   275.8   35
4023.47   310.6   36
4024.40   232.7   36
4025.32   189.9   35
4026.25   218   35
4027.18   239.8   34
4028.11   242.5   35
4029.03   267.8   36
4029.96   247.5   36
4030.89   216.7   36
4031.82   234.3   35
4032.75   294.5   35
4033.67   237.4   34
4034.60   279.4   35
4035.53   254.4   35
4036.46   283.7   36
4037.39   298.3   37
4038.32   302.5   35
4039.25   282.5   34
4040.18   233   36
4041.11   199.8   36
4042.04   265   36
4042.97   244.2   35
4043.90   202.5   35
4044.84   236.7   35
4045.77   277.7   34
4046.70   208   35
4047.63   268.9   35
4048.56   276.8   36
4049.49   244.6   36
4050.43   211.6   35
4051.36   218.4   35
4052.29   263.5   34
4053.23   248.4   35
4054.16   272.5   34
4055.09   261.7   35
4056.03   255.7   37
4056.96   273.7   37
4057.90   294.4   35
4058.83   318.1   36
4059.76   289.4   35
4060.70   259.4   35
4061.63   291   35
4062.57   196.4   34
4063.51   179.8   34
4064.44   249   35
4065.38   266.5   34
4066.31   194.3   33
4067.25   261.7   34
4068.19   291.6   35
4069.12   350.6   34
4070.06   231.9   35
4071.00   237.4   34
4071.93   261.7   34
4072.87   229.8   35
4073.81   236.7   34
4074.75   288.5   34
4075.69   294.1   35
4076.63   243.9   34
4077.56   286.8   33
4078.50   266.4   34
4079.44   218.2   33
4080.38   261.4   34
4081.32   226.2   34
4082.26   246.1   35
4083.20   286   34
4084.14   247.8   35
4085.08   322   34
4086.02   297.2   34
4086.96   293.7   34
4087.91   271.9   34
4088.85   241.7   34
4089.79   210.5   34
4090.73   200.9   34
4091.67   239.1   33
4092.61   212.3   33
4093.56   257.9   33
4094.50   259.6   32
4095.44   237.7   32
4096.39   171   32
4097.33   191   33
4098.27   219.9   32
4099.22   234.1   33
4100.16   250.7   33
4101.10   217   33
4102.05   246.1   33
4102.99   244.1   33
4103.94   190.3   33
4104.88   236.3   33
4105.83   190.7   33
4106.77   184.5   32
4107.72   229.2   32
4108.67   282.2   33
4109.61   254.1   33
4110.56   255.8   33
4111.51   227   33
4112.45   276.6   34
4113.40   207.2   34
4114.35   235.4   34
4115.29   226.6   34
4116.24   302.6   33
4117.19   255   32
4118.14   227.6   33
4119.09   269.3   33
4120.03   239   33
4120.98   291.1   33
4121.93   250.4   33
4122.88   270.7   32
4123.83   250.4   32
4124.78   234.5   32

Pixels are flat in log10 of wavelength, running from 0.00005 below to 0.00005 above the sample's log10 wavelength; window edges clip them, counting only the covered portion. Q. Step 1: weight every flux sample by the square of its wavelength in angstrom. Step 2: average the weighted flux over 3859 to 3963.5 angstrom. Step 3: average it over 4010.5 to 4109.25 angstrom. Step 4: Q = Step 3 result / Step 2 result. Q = 1.33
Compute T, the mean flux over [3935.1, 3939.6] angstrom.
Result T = 141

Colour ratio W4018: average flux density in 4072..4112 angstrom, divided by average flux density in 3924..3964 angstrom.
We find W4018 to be 1.27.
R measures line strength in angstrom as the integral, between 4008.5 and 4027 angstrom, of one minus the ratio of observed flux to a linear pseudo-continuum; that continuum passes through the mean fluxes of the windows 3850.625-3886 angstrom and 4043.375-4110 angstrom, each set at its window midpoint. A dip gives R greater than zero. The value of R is -2.2 angstrom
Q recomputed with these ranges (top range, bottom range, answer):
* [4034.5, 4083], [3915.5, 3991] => 1.38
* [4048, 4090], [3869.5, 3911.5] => 1.45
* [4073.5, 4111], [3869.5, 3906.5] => 1.38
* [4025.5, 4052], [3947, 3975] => 1.40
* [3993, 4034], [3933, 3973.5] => 1.43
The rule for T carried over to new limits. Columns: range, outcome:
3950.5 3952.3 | 221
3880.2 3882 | 199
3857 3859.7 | 208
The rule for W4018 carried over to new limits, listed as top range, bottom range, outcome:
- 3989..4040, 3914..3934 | 1.25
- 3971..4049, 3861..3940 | 1.21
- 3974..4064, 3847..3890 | 1.27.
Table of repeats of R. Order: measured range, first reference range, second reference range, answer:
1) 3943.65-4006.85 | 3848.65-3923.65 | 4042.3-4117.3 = 4.2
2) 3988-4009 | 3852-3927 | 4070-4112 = -1.6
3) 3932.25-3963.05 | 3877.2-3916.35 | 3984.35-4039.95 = 4.2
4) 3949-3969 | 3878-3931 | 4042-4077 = 2.2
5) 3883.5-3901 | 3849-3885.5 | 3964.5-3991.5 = 1.2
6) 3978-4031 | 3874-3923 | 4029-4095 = -1.7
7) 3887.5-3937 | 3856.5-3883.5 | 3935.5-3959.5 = 0.8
